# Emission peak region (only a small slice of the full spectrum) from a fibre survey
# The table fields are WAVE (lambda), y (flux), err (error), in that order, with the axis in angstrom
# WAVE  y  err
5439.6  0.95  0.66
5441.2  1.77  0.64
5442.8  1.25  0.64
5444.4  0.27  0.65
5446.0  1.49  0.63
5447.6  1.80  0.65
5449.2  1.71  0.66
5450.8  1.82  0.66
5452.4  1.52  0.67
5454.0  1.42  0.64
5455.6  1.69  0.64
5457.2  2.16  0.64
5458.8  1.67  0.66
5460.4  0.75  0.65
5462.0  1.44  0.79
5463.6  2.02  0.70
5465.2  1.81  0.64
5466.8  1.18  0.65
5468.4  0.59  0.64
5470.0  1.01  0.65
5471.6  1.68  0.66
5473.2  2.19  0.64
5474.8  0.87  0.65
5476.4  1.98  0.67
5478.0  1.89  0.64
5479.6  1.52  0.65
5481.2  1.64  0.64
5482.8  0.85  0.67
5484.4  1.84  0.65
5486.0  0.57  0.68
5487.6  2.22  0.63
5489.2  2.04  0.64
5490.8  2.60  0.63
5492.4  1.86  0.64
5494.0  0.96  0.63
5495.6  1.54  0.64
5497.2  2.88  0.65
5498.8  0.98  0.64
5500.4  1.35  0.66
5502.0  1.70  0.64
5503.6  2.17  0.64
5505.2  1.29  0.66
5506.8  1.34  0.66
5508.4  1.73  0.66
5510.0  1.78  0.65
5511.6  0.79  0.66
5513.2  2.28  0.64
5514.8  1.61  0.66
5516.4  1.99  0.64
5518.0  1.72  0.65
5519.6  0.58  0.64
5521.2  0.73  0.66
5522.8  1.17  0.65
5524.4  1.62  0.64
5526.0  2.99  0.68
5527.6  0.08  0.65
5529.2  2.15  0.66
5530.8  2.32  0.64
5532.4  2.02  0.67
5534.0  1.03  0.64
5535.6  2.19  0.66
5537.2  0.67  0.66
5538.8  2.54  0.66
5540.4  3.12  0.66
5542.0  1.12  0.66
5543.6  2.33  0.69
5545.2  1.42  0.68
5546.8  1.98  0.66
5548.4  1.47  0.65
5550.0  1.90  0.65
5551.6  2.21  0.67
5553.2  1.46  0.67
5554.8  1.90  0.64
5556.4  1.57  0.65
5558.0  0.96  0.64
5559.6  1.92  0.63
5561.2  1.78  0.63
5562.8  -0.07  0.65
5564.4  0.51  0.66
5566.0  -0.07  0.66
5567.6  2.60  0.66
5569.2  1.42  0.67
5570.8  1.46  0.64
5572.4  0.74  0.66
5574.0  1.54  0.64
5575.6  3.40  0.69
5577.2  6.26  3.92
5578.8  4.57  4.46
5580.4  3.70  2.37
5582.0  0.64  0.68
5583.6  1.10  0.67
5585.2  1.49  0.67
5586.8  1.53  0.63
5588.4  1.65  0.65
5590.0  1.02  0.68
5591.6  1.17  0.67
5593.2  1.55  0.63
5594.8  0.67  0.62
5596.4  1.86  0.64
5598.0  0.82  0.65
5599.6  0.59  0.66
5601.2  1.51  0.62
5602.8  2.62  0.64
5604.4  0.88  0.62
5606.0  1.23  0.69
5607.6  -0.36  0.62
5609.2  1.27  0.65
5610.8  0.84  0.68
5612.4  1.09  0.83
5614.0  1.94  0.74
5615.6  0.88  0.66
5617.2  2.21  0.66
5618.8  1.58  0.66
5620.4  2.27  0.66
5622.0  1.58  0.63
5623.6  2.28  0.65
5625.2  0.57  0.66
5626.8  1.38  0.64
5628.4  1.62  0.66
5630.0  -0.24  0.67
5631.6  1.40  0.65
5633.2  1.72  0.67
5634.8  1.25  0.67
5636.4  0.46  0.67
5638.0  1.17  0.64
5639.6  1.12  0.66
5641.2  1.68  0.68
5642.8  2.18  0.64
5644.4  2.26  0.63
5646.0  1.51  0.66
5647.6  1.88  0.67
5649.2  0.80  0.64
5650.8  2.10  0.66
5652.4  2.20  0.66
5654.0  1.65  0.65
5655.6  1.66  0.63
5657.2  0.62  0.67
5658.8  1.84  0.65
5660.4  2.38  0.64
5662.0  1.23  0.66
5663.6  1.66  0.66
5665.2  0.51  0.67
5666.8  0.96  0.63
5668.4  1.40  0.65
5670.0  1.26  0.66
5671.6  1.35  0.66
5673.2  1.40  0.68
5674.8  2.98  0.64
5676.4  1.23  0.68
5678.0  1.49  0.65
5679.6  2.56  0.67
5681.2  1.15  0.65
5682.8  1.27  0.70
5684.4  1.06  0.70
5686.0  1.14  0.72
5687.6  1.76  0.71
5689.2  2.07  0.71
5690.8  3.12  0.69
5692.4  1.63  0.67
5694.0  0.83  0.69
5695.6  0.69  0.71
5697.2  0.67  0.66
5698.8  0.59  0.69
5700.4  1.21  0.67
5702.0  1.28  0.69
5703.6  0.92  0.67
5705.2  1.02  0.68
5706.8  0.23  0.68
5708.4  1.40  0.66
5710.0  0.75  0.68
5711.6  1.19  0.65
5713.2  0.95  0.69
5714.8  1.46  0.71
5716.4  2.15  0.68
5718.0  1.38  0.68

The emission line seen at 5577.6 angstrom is H-beta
